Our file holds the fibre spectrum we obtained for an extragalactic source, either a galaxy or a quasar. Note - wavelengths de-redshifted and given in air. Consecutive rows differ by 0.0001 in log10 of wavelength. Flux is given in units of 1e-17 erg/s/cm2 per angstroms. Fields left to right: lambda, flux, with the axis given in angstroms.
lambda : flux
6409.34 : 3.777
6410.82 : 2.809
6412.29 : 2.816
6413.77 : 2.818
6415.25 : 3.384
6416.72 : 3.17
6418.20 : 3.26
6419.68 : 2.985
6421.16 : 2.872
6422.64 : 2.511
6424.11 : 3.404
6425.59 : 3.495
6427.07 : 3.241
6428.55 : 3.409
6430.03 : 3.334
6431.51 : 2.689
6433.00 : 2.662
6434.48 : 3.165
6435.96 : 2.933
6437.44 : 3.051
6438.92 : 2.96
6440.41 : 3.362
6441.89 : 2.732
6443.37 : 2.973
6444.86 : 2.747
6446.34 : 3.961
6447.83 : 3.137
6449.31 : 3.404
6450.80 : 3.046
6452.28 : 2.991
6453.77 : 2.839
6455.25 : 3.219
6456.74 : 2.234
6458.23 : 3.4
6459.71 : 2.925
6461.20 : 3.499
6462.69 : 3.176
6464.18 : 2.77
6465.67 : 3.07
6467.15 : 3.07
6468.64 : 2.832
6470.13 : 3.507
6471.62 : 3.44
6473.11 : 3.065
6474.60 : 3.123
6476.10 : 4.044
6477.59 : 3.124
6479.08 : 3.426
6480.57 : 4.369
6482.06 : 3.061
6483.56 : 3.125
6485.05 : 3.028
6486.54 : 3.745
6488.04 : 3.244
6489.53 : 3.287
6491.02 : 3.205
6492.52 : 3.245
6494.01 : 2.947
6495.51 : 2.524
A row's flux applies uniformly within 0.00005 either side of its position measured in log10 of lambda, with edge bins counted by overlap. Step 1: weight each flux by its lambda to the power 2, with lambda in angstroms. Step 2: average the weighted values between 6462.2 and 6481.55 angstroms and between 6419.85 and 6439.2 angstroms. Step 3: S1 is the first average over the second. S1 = 1.10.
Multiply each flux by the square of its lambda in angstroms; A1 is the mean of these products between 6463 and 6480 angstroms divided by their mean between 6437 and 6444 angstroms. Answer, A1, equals 1.08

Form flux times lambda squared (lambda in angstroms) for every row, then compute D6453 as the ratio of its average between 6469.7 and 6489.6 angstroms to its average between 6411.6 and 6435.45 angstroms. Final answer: 1.13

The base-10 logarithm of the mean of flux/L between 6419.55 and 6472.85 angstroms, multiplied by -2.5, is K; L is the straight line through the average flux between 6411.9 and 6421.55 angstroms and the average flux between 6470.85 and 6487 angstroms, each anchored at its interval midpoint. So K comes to 0.05 mag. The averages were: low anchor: 3.06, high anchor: 3.41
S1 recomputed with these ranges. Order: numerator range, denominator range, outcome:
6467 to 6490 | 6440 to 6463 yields 1.09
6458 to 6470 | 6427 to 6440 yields 1.03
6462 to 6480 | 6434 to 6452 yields 1.05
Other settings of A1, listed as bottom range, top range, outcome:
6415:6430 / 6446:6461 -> 0.99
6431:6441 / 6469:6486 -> 1.15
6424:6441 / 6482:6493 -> 1.06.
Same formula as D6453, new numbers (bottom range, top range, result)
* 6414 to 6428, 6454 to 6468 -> 0.98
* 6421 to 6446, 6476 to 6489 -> 1.14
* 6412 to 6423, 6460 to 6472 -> 1.07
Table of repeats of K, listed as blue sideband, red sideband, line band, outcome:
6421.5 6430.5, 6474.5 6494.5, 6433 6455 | 0.06 mag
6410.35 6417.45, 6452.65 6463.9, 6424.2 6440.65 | -0.04 mag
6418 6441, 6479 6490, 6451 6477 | 0.05 mag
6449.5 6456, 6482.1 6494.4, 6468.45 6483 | -0.08 mag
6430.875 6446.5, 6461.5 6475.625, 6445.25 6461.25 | -0.02 mag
